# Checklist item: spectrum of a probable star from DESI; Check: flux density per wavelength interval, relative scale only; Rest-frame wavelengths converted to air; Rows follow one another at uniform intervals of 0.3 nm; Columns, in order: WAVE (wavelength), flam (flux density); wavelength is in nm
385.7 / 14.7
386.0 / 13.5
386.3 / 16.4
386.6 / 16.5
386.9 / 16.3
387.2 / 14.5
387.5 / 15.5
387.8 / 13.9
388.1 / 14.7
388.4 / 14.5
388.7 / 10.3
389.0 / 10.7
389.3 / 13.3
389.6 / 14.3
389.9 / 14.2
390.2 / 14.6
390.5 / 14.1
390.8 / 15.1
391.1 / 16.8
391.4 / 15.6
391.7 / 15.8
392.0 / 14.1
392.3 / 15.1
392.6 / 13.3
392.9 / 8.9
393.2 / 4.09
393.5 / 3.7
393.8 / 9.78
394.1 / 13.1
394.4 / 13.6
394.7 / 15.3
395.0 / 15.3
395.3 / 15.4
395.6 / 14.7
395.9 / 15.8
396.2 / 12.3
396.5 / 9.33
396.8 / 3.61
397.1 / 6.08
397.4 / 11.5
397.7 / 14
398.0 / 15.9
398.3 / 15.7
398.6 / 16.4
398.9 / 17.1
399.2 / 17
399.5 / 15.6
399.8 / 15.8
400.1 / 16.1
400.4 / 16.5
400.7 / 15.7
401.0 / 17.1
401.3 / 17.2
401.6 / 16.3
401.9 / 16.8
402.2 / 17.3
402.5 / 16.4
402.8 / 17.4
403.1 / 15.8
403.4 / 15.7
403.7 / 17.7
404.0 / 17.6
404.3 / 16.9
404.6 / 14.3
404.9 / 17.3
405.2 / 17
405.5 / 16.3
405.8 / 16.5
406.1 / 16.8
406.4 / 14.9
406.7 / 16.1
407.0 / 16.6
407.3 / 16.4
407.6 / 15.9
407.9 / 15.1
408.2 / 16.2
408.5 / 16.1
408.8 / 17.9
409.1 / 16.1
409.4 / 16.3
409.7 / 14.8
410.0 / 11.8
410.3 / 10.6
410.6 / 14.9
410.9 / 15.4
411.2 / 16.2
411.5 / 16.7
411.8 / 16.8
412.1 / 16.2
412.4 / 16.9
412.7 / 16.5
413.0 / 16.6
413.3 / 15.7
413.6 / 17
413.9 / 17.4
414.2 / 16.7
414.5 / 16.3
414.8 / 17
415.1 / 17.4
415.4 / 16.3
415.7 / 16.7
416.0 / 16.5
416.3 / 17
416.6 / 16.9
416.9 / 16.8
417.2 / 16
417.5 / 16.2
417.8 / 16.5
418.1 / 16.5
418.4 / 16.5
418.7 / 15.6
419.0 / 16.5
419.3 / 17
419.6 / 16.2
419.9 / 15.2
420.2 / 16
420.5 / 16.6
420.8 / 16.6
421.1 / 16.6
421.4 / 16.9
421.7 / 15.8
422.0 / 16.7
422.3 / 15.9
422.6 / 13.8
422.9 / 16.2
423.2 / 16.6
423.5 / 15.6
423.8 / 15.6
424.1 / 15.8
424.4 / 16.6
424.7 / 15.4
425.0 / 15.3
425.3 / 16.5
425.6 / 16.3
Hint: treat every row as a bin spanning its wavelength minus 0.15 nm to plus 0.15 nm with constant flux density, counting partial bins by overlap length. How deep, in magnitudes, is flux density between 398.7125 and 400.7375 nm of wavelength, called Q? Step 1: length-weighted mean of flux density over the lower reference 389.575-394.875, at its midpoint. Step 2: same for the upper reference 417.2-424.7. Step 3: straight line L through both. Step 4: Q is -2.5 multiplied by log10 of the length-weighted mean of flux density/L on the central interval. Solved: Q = -0.188 mag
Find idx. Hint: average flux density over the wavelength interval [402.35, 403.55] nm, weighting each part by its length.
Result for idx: 16.3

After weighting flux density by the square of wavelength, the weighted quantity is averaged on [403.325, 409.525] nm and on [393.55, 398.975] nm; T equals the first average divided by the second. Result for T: 1.34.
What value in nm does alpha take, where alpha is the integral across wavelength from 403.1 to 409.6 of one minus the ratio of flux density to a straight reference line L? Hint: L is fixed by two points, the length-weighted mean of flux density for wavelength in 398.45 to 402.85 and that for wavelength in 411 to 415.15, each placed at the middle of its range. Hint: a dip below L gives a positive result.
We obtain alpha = 0.10 nm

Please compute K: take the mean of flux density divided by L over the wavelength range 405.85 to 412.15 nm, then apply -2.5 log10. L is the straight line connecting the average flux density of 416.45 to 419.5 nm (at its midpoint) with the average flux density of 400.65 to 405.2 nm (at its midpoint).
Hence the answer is 0.06 mag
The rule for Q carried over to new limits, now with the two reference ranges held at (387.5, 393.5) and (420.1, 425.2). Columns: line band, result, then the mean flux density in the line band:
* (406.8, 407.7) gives -0.118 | 16.3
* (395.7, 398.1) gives 0.236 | 11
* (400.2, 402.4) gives -0.182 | 16.7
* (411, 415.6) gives -0.100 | 16.6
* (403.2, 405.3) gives -0.158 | 16.6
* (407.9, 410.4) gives -0.020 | 15.1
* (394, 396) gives -0.093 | 14.8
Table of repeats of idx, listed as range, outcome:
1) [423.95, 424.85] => 15.9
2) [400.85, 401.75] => 16.9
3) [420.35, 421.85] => 16.5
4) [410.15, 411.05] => 13.6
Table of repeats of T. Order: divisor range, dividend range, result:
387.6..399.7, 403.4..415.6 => 1.33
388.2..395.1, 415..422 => 1.46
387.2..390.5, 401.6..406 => 1.31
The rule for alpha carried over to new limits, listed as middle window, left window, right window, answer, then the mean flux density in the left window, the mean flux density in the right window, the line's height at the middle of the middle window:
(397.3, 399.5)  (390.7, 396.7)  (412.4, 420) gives -0.31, 12.8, 16.5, 13.5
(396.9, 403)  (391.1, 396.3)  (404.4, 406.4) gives -0.33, 12.8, 16.3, 14.7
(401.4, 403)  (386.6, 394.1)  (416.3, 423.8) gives -0.27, 13.1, 16.2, 14.4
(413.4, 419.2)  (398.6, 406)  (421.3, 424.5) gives -0.17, 16.6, 15.9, 16.1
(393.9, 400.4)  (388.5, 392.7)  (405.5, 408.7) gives 0.47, 14.1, 16.1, 14.9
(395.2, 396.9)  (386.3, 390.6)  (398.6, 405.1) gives 0.38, 14.2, 16.6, 15.5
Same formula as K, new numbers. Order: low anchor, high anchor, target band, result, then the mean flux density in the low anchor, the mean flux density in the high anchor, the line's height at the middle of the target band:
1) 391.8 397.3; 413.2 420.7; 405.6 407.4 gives -0.152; 11.3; 16.5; 14.1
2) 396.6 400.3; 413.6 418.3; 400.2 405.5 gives -0.152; 13.7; 16.7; 14.5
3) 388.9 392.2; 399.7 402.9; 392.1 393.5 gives 0.458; 14.5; 16.6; 14.9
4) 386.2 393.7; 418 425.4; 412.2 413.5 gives -0.076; 13.4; 16.1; 15.3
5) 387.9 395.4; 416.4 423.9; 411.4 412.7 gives -0.091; 13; 16.2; 15.3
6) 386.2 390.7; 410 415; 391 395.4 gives 0.160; 14.2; 15.9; 14.6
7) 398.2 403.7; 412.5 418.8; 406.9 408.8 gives 0.023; 16.5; 16.6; 16.5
